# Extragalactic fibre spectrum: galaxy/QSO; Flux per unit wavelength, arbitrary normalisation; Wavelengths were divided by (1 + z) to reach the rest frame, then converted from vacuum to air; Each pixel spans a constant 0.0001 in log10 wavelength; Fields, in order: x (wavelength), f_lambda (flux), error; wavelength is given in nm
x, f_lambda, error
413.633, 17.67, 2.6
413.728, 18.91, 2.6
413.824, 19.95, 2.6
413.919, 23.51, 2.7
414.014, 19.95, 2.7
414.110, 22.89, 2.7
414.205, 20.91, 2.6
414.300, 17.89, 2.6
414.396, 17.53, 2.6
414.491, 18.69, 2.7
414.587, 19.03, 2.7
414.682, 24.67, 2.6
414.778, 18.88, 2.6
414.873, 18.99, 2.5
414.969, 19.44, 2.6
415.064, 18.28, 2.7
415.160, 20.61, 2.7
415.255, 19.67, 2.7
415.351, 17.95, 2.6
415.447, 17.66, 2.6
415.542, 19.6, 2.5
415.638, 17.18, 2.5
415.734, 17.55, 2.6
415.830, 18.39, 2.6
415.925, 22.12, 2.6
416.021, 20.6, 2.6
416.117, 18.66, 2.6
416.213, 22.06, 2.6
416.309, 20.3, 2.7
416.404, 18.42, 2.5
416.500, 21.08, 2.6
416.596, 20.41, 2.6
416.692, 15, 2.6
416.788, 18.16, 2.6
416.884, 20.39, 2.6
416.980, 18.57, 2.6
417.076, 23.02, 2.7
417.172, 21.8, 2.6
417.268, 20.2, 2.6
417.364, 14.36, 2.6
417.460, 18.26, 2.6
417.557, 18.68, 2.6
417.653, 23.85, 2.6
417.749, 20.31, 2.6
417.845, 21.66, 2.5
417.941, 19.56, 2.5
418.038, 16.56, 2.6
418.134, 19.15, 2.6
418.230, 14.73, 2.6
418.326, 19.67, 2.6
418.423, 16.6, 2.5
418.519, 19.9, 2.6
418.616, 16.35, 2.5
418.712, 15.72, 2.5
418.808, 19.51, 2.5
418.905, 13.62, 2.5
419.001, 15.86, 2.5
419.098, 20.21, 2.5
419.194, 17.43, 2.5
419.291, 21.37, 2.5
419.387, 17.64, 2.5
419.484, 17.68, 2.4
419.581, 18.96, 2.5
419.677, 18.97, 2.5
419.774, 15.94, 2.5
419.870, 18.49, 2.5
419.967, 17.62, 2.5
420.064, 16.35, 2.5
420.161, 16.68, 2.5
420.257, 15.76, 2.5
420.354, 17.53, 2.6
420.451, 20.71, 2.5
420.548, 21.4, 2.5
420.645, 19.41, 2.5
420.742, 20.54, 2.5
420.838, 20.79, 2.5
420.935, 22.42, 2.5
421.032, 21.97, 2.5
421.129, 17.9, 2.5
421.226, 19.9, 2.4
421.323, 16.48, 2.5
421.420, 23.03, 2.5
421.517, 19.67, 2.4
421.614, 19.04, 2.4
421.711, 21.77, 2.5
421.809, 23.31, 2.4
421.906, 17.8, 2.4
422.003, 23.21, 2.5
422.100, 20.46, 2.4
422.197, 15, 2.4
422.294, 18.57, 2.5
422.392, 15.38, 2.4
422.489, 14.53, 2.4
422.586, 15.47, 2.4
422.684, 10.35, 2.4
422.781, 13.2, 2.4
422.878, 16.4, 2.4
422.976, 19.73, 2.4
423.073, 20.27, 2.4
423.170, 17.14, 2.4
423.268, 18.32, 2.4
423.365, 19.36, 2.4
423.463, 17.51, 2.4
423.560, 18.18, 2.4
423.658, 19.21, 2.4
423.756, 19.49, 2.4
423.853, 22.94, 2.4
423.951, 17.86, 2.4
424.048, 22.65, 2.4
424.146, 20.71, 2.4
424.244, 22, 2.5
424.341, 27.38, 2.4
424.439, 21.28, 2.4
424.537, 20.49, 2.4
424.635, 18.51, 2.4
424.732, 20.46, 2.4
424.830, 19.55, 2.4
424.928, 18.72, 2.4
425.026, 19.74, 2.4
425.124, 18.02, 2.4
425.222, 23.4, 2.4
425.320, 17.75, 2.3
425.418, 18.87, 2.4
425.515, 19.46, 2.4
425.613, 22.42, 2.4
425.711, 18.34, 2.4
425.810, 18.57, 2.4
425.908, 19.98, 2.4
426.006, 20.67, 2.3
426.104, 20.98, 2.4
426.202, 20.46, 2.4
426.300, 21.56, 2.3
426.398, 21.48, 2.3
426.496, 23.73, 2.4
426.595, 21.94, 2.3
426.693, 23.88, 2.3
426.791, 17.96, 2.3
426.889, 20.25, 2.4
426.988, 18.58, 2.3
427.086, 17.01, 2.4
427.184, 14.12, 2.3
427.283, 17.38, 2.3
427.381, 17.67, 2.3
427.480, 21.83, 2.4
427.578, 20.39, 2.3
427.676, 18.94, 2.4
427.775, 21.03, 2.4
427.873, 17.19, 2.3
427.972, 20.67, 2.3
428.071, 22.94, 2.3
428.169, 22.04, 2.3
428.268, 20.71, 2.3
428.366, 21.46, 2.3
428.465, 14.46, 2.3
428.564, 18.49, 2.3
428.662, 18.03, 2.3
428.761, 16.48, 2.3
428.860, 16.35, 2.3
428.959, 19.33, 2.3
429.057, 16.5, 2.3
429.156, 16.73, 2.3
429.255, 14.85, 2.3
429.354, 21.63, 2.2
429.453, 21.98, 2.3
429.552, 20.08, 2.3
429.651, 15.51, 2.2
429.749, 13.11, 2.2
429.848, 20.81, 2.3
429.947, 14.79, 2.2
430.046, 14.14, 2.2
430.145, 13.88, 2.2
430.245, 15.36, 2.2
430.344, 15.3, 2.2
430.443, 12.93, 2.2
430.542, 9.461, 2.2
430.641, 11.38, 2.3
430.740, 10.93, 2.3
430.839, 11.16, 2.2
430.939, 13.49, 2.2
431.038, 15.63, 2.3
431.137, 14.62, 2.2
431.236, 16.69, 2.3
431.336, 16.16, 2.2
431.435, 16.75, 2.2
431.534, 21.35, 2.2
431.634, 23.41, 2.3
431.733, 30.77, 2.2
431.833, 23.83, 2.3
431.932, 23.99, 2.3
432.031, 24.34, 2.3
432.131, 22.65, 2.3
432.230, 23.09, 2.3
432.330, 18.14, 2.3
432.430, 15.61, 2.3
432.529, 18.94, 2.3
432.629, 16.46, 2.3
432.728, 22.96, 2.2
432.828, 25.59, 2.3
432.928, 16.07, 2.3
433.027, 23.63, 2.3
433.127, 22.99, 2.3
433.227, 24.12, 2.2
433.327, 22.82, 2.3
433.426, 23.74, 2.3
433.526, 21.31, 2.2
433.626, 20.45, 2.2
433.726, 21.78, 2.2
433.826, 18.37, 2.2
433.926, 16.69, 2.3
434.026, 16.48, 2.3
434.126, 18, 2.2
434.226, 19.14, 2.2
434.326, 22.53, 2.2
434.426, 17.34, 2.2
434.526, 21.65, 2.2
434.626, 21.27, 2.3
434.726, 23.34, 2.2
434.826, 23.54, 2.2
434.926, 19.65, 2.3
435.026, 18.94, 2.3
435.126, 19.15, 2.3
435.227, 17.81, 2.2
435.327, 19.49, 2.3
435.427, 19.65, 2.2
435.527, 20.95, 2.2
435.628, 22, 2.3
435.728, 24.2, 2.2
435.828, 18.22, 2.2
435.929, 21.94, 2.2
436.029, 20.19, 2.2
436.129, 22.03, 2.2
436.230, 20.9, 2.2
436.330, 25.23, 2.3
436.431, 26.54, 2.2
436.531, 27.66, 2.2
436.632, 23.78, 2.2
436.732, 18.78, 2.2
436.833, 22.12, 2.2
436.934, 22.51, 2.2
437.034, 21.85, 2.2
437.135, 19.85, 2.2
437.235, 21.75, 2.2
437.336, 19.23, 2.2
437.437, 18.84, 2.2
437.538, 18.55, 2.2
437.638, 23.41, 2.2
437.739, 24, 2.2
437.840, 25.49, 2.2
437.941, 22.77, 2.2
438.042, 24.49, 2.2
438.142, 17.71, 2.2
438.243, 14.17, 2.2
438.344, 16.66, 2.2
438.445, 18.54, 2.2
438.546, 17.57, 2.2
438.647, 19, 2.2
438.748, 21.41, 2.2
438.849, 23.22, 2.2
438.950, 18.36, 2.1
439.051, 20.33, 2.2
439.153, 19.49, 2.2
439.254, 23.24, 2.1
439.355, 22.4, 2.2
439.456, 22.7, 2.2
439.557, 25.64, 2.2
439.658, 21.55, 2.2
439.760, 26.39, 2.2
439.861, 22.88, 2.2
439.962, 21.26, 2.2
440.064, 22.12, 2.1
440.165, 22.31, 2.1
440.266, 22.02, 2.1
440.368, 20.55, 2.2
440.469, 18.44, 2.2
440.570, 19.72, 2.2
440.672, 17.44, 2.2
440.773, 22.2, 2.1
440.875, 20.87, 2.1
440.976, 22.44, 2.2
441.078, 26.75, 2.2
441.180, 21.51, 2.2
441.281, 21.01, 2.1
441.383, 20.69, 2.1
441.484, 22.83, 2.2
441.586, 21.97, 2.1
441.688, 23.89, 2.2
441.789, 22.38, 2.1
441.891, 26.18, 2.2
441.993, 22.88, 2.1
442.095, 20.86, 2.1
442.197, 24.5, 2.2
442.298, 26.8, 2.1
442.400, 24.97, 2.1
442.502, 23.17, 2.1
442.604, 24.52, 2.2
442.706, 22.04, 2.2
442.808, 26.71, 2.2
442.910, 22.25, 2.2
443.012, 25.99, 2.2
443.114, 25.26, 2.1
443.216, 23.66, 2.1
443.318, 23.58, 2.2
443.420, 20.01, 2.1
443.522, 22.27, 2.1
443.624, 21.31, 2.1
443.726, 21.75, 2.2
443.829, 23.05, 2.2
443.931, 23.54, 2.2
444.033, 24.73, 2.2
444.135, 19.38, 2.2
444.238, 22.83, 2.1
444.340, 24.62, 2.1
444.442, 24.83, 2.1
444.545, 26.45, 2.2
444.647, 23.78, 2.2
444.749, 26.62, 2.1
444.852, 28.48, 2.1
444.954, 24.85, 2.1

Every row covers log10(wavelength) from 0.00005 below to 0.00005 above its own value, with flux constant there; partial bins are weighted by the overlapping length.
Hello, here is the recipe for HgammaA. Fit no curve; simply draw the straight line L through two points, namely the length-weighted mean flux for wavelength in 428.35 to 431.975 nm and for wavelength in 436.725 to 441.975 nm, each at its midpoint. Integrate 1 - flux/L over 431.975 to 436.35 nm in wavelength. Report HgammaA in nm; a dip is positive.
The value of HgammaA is -0.42 nm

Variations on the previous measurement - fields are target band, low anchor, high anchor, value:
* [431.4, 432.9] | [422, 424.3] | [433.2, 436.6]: -0.10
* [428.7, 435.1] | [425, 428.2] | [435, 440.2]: 0.58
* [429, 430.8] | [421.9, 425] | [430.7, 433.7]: 0.39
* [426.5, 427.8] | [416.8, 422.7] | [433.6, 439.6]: 0.02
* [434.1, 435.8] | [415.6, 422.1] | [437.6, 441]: 0.02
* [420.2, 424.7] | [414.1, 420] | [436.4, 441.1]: 0.07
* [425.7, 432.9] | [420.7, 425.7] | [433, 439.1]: 0.53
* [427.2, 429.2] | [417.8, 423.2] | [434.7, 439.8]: 0.08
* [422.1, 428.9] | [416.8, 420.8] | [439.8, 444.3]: 0.18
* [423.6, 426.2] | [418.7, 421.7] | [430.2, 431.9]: -0.38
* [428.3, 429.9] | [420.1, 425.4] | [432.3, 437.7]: 0.18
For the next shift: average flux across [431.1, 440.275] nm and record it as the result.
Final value 21.1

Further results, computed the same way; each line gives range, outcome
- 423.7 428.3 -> 20.3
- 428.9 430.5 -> 16.6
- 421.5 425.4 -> 19.1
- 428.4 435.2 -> 18.7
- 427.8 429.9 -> 18.6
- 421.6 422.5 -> 19.1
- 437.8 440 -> 21.1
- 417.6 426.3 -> 19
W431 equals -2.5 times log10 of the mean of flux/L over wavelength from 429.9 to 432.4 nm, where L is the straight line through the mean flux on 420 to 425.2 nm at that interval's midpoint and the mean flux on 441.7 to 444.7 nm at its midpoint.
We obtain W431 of 0.21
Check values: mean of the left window 19.2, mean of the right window 23.6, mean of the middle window 17.4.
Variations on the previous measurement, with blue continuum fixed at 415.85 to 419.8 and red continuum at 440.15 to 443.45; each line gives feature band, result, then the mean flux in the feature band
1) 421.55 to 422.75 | 0.10 mag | 17.9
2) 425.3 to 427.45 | 0.03 mag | 19.7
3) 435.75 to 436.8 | -0.03 mag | 22.6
